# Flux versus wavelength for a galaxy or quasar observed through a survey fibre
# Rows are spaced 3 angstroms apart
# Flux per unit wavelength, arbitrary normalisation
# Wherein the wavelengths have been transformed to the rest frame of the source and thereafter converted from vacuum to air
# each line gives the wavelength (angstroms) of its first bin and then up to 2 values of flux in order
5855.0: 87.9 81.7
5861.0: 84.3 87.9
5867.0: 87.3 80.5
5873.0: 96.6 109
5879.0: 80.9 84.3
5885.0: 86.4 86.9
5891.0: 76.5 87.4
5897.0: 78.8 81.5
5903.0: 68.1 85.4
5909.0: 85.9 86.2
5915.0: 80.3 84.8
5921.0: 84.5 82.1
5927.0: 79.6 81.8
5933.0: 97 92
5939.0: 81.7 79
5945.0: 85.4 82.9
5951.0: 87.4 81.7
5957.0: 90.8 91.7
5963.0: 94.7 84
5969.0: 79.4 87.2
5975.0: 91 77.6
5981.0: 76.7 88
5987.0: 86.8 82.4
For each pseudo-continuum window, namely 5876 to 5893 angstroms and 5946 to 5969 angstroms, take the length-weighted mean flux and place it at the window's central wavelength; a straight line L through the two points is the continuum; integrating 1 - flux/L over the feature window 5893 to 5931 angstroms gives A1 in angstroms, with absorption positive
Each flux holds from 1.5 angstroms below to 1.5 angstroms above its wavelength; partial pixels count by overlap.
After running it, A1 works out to 1.8 angstroms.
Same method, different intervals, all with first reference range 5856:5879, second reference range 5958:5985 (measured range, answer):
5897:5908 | 1.1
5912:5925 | 0.6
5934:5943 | 0.2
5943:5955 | 0.3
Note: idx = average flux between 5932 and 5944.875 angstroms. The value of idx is 86.8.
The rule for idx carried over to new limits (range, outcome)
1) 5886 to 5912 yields 81.7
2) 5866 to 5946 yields 84.8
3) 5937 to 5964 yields 86.1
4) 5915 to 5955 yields 84.5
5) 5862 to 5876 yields 90.2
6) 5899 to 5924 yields 82.1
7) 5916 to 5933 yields 83.8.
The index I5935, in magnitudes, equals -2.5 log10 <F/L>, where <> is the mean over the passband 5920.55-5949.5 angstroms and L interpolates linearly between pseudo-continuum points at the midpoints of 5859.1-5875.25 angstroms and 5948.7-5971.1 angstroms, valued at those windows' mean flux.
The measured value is 0.03 mag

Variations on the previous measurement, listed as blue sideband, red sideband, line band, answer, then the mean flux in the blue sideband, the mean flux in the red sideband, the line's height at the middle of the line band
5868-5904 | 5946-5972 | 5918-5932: 0.04 mag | 85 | 86.6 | 85.9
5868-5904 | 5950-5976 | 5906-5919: 0.02 mag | 85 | 87.5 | 85.9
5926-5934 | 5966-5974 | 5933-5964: -0.03 mag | 85.9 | 83.9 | 85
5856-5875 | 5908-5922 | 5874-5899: -0.01 mag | 87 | 84.3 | 85.9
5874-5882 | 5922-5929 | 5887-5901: 0.09 mag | 93.1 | 81.2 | 89.1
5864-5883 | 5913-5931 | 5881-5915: 0.05 mag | 89.8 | 82.3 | 86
